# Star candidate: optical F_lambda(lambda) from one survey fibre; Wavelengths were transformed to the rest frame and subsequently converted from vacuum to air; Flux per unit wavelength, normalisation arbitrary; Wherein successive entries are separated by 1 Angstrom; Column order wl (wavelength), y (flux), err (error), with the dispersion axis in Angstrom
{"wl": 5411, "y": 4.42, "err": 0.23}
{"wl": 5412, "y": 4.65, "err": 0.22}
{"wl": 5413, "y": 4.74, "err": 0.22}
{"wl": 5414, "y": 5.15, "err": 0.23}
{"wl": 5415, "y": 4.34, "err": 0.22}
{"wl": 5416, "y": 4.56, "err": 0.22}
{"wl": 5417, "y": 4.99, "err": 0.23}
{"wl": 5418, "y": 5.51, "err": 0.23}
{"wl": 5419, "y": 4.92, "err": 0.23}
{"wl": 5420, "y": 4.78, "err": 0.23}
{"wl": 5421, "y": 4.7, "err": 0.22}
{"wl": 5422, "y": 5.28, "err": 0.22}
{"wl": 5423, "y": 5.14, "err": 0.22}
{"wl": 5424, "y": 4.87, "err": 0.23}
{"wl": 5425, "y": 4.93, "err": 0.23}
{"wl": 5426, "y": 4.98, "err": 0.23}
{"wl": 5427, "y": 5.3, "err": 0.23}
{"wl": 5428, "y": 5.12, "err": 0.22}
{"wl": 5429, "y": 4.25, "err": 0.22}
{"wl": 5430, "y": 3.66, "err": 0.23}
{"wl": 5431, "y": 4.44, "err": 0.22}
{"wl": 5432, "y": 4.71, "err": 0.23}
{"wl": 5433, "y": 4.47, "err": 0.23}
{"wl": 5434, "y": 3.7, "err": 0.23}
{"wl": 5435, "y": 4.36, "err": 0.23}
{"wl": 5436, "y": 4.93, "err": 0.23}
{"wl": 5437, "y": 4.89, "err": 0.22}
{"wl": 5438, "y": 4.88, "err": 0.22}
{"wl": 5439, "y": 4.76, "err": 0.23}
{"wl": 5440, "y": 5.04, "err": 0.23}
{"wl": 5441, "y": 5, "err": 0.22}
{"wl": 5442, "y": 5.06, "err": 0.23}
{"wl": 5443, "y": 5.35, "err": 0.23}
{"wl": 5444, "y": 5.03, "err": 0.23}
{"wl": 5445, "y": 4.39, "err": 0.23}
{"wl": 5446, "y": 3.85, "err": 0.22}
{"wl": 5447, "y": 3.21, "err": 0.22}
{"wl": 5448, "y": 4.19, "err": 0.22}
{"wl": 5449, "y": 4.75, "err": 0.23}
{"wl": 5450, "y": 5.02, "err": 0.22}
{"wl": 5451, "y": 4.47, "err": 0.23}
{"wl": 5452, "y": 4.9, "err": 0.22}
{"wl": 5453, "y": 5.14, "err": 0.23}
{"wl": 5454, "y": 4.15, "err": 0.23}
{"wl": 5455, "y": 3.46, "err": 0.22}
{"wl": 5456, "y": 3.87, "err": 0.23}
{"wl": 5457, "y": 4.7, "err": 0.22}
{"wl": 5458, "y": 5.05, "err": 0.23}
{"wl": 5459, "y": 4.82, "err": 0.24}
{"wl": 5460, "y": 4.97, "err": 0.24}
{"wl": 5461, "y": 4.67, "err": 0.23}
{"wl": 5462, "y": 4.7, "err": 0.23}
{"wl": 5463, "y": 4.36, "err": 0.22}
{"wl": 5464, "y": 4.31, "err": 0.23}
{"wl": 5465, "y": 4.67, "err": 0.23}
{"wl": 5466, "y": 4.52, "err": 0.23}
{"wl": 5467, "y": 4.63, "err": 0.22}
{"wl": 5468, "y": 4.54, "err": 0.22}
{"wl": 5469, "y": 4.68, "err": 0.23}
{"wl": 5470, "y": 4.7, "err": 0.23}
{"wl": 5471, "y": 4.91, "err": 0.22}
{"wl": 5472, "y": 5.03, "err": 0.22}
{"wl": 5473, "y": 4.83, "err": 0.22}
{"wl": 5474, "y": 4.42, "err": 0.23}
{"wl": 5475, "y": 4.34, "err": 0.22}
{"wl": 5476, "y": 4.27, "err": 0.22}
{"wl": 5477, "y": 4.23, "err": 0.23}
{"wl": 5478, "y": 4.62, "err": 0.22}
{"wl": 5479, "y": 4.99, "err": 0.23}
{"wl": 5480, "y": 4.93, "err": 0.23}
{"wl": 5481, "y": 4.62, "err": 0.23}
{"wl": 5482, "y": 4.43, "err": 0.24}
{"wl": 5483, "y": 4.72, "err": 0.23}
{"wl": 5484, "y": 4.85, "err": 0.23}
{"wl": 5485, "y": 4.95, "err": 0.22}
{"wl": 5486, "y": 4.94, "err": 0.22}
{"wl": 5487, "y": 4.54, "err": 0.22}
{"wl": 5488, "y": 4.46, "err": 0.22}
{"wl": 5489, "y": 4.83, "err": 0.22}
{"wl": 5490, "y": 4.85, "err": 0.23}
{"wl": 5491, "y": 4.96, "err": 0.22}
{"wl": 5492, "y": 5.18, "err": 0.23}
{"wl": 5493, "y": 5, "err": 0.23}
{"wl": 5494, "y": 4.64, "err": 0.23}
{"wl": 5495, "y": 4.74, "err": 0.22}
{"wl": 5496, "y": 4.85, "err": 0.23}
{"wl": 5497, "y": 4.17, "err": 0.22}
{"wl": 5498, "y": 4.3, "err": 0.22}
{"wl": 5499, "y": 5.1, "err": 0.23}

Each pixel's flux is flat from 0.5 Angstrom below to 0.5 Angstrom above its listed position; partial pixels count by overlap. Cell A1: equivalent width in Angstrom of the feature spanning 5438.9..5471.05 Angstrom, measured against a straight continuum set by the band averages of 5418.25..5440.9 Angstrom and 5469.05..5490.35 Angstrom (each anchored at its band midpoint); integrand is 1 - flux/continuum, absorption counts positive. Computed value 0.8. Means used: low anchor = 4.75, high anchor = 4.69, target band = 4.6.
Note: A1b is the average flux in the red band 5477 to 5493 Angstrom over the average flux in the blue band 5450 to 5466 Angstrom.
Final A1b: 1.05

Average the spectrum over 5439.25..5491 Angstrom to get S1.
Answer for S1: 4.63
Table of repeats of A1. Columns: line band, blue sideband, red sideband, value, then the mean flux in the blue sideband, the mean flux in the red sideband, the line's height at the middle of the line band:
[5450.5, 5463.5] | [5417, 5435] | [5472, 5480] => 0.2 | 4.75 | 4.58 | 4.65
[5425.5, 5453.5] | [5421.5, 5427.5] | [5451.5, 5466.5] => 1.2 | 5.08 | 4.55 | 4.85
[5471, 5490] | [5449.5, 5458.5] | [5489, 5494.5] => 0.5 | 4.53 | 4.92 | 4.8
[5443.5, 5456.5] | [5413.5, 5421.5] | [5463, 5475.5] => 1.0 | 4.87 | 4.62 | 4.71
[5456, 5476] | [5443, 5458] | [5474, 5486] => -0.5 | 4.42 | 4.64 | 4.53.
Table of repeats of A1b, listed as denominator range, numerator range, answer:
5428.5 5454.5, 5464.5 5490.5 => 1.02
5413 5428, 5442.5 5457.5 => 0.89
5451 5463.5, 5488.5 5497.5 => 1.05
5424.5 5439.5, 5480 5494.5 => 1.04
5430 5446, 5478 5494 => 1.03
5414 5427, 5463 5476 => 0.93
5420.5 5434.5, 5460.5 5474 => 0.99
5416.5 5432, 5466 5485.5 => 0.96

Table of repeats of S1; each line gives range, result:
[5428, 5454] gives 4.58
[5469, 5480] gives 4.65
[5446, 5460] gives 4.44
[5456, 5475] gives 4.66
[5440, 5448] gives 4.56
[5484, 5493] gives 4.85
